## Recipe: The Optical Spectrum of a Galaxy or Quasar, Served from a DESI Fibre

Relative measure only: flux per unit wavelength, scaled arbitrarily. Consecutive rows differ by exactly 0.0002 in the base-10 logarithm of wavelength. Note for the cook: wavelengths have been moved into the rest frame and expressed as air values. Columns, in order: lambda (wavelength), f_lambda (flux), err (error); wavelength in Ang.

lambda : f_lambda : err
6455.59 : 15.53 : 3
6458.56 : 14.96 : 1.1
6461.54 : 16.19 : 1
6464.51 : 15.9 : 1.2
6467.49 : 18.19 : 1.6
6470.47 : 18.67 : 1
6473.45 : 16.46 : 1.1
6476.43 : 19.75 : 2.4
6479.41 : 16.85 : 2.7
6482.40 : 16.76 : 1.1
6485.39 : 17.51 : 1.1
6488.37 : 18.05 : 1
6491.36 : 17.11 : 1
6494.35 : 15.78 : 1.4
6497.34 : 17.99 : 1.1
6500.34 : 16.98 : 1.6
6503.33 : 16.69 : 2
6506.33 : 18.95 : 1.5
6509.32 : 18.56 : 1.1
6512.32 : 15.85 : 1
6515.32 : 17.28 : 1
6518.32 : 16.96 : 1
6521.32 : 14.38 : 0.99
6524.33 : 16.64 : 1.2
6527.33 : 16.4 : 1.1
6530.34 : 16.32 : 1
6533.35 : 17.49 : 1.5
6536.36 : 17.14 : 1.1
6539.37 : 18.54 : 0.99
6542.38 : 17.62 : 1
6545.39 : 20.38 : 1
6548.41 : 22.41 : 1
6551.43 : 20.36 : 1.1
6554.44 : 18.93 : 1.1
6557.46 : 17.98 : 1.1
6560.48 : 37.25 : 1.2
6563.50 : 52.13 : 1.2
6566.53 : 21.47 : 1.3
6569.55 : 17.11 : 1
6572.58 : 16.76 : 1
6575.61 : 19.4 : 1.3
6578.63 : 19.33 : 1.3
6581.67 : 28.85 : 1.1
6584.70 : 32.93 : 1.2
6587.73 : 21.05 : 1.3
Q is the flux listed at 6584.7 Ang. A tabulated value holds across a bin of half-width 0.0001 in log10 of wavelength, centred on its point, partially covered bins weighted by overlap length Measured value 32.93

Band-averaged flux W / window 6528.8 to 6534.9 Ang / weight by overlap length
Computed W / 16.9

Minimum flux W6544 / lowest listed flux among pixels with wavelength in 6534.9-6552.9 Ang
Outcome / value 17.14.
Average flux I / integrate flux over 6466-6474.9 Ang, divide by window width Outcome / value 17.8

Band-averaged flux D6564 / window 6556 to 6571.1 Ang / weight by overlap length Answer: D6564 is 29.2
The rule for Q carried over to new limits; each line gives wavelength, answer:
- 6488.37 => 18.05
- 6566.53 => 21.47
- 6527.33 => 16.4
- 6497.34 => 17.99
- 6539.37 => 18.54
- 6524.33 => 16.64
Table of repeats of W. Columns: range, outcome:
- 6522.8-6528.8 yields 16.5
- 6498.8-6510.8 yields 17.8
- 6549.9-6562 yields 23.7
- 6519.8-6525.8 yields 15.5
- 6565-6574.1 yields 18.5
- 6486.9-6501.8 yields 17.2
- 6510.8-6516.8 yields 16.6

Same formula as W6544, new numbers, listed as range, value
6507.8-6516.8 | 15.85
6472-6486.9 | 16.46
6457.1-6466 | 14.96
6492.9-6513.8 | 15.78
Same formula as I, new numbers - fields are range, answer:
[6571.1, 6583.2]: 21.1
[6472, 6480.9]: 17.7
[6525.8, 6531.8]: 16.4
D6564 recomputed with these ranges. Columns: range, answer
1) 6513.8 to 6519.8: 17.1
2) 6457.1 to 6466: 15.7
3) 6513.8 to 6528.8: 16.3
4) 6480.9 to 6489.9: 17.4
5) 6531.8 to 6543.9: 17.7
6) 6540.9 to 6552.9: 20.2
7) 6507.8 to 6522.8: 16.6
